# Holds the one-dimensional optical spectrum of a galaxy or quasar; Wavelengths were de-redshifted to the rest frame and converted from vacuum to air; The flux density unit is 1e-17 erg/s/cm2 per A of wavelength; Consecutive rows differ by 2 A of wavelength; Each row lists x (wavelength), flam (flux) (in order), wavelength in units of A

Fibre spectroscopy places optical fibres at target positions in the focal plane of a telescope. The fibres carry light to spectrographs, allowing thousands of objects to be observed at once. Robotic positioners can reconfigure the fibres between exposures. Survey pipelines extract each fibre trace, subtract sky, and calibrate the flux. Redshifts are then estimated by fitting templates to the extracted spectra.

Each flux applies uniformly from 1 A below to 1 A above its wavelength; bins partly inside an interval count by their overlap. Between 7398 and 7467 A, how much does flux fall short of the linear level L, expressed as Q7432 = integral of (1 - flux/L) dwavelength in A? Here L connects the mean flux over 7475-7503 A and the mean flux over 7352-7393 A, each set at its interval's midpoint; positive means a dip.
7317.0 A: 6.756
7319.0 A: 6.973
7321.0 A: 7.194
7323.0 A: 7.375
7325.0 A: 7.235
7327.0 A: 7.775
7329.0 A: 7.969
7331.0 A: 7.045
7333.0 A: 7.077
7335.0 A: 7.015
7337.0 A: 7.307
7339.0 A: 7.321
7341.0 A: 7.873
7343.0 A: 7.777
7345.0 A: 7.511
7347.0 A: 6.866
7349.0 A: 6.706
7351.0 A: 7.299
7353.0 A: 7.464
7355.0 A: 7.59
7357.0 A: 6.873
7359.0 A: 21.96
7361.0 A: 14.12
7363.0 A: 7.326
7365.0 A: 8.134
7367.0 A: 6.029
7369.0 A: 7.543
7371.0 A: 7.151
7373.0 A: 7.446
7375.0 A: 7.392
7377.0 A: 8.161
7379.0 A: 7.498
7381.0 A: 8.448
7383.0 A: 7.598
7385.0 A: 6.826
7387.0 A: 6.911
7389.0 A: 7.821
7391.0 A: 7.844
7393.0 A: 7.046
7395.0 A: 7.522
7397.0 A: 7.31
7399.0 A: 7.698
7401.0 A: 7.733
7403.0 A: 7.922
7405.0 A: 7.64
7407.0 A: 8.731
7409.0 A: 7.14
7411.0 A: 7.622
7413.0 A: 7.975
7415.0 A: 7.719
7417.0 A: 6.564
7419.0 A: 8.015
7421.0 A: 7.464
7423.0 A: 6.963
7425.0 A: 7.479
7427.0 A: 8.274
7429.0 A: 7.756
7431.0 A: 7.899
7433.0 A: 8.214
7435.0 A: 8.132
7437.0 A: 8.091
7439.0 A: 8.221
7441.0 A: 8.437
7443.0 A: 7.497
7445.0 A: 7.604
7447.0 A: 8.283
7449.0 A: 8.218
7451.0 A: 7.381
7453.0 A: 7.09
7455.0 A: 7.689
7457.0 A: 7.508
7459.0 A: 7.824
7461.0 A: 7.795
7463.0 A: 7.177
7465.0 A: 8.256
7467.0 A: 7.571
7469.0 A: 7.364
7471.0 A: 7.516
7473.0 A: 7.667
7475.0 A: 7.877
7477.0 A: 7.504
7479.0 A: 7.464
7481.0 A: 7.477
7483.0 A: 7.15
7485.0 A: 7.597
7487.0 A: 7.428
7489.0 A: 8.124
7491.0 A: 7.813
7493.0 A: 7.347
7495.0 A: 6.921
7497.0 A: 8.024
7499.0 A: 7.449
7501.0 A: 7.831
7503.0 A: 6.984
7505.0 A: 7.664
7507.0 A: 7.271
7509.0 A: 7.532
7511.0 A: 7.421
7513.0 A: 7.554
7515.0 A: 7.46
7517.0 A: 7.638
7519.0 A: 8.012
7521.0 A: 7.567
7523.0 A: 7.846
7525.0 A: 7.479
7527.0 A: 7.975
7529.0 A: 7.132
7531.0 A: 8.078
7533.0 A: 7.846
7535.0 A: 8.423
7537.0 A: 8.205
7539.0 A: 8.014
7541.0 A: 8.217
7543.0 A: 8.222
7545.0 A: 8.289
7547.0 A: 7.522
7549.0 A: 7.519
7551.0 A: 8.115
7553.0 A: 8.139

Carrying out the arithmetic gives 2.0 A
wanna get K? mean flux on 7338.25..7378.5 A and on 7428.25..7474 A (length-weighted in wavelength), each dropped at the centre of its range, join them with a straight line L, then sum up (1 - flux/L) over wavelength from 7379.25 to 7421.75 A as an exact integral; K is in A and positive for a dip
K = 2.8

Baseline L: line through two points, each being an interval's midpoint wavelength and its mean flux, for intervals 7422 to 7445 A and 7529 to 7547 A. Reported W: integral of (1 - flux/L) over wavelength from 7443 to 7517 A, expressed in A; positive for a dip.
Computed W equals 3.6 A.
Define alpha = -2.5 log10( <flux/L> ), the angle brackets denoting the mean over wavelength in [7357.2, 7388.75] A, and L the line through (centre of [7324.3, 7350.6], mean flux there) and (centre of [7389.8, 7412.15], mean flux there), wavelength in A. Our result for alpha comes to -0.17 mag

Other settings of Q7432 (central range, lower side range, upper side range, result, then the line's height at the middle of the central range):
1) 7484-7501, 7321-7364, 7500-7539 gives 0.4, 7.79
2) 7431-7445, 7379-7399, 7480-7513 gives -1.0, 7.5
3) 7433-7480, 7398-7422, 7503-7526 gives -0.8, 7.63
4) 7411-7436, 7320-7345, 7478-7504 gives -0.8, 7.47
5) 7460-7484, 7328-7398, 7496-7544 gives 0.8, 7.82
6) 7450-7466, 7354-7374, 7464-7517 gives 0.9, 8.03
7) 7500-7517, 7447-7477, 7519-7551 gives 0.7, 7.81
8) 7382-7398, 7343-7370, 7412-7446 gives 1.9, 8.35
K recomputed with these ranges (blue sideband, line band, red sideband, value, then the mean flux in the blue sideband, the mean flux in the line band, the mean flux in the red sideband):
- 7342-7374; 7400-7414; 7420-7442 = 0.5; 8.61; 7.82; 7.9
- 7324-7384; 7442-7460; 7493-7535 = 0.3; 8.12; 7.68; 7.6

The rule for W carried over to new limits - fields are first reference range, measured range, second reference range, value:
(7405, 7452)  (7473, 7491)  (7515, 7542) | 0.6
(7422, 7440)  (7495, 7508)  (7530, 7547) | 0.9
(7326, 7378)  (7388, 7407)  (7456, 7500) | 0.7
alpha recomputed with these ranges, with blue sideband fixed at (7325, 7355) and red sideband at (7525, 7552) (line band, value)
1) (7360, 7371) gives -0.14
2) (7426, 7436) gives -0.06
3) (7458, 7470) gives 0.01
